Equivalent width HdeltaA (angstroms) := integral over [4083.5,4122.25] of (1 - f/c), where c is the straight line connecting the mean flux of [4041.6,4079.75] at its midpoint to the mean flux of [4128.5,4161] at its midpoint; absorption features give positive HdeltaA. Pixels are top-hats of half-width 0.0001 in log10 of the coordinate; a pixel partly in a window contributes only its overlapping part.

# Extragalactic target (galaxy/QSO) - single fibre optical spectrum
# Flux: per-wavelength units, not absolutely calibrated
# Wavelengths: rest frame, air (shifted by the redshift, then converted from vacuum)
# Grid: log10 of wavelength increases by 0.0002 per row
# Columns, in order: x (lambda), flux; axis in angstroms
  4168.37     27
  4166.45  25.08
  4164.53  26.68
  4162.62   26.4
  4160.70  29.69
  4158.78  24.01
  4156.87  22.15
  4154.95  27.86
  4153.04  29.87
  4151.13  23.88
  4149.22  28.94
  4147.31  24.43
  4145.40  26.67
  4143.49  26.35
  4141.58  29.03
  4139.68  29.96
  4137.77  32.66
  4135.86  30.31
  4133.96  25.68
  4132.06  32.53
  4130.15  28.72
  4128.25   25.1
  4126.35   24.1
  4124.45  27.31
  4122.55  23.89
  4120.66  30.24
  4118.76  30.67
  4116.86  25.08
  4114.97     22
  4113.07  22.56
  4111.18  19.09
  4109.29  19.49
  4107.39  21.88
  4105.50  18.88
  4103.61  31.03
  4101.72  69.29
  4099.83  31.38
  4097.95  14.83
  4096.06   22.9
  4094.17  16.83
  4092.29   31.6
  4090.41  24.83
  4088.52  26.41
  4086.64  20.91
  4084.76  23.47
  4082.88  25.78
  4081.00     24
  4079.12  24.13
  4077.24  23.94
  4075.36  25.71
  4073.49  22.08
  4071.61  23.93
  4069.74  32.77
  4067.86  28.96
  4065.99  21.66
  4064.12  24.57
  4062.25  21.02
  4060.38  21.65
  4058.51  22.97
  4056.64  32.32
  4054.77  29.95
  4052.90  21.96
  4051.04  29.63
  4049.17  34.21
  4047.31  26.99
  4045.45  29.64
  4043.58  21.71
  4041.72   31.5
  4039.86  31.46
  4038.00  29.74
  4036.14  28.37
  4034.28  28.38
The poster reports 1.2 angstroms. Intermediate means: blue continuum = 26.2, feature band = 26.1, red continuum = 27.7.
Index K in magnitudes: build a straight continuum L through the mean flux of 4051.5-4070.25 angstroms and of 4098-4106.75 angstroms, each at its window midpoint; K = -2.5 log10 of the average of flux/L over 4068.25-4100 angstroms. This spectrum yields 0.25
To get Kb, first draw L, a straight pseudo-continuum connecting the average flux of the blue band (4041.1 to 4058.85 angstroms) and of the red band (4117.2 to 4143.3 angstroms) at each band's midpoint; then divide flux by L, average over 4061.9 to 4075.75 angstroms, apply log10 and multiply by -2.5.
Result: 0.12 mag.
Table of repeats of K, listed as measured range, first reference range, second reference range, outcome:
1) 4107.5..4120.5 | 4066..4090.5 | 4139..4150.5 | 0.12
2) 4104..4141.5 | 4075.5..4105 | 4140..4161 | 0.04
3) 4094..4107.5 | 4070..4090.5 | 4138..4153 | -0.16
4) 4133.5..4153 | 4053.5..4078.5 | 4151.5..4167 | -0.07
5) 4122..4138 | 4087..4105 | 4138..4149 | 0.02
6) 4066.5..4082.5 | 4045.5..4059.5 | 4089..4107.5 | 0.12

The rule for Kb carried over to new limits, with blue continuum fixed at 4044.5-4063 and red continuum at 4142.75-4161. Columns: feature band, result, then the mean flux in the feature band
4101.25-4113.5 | -0.04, 27.6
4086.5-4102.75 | -0.10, 29.2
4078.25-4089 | 0.12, 24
